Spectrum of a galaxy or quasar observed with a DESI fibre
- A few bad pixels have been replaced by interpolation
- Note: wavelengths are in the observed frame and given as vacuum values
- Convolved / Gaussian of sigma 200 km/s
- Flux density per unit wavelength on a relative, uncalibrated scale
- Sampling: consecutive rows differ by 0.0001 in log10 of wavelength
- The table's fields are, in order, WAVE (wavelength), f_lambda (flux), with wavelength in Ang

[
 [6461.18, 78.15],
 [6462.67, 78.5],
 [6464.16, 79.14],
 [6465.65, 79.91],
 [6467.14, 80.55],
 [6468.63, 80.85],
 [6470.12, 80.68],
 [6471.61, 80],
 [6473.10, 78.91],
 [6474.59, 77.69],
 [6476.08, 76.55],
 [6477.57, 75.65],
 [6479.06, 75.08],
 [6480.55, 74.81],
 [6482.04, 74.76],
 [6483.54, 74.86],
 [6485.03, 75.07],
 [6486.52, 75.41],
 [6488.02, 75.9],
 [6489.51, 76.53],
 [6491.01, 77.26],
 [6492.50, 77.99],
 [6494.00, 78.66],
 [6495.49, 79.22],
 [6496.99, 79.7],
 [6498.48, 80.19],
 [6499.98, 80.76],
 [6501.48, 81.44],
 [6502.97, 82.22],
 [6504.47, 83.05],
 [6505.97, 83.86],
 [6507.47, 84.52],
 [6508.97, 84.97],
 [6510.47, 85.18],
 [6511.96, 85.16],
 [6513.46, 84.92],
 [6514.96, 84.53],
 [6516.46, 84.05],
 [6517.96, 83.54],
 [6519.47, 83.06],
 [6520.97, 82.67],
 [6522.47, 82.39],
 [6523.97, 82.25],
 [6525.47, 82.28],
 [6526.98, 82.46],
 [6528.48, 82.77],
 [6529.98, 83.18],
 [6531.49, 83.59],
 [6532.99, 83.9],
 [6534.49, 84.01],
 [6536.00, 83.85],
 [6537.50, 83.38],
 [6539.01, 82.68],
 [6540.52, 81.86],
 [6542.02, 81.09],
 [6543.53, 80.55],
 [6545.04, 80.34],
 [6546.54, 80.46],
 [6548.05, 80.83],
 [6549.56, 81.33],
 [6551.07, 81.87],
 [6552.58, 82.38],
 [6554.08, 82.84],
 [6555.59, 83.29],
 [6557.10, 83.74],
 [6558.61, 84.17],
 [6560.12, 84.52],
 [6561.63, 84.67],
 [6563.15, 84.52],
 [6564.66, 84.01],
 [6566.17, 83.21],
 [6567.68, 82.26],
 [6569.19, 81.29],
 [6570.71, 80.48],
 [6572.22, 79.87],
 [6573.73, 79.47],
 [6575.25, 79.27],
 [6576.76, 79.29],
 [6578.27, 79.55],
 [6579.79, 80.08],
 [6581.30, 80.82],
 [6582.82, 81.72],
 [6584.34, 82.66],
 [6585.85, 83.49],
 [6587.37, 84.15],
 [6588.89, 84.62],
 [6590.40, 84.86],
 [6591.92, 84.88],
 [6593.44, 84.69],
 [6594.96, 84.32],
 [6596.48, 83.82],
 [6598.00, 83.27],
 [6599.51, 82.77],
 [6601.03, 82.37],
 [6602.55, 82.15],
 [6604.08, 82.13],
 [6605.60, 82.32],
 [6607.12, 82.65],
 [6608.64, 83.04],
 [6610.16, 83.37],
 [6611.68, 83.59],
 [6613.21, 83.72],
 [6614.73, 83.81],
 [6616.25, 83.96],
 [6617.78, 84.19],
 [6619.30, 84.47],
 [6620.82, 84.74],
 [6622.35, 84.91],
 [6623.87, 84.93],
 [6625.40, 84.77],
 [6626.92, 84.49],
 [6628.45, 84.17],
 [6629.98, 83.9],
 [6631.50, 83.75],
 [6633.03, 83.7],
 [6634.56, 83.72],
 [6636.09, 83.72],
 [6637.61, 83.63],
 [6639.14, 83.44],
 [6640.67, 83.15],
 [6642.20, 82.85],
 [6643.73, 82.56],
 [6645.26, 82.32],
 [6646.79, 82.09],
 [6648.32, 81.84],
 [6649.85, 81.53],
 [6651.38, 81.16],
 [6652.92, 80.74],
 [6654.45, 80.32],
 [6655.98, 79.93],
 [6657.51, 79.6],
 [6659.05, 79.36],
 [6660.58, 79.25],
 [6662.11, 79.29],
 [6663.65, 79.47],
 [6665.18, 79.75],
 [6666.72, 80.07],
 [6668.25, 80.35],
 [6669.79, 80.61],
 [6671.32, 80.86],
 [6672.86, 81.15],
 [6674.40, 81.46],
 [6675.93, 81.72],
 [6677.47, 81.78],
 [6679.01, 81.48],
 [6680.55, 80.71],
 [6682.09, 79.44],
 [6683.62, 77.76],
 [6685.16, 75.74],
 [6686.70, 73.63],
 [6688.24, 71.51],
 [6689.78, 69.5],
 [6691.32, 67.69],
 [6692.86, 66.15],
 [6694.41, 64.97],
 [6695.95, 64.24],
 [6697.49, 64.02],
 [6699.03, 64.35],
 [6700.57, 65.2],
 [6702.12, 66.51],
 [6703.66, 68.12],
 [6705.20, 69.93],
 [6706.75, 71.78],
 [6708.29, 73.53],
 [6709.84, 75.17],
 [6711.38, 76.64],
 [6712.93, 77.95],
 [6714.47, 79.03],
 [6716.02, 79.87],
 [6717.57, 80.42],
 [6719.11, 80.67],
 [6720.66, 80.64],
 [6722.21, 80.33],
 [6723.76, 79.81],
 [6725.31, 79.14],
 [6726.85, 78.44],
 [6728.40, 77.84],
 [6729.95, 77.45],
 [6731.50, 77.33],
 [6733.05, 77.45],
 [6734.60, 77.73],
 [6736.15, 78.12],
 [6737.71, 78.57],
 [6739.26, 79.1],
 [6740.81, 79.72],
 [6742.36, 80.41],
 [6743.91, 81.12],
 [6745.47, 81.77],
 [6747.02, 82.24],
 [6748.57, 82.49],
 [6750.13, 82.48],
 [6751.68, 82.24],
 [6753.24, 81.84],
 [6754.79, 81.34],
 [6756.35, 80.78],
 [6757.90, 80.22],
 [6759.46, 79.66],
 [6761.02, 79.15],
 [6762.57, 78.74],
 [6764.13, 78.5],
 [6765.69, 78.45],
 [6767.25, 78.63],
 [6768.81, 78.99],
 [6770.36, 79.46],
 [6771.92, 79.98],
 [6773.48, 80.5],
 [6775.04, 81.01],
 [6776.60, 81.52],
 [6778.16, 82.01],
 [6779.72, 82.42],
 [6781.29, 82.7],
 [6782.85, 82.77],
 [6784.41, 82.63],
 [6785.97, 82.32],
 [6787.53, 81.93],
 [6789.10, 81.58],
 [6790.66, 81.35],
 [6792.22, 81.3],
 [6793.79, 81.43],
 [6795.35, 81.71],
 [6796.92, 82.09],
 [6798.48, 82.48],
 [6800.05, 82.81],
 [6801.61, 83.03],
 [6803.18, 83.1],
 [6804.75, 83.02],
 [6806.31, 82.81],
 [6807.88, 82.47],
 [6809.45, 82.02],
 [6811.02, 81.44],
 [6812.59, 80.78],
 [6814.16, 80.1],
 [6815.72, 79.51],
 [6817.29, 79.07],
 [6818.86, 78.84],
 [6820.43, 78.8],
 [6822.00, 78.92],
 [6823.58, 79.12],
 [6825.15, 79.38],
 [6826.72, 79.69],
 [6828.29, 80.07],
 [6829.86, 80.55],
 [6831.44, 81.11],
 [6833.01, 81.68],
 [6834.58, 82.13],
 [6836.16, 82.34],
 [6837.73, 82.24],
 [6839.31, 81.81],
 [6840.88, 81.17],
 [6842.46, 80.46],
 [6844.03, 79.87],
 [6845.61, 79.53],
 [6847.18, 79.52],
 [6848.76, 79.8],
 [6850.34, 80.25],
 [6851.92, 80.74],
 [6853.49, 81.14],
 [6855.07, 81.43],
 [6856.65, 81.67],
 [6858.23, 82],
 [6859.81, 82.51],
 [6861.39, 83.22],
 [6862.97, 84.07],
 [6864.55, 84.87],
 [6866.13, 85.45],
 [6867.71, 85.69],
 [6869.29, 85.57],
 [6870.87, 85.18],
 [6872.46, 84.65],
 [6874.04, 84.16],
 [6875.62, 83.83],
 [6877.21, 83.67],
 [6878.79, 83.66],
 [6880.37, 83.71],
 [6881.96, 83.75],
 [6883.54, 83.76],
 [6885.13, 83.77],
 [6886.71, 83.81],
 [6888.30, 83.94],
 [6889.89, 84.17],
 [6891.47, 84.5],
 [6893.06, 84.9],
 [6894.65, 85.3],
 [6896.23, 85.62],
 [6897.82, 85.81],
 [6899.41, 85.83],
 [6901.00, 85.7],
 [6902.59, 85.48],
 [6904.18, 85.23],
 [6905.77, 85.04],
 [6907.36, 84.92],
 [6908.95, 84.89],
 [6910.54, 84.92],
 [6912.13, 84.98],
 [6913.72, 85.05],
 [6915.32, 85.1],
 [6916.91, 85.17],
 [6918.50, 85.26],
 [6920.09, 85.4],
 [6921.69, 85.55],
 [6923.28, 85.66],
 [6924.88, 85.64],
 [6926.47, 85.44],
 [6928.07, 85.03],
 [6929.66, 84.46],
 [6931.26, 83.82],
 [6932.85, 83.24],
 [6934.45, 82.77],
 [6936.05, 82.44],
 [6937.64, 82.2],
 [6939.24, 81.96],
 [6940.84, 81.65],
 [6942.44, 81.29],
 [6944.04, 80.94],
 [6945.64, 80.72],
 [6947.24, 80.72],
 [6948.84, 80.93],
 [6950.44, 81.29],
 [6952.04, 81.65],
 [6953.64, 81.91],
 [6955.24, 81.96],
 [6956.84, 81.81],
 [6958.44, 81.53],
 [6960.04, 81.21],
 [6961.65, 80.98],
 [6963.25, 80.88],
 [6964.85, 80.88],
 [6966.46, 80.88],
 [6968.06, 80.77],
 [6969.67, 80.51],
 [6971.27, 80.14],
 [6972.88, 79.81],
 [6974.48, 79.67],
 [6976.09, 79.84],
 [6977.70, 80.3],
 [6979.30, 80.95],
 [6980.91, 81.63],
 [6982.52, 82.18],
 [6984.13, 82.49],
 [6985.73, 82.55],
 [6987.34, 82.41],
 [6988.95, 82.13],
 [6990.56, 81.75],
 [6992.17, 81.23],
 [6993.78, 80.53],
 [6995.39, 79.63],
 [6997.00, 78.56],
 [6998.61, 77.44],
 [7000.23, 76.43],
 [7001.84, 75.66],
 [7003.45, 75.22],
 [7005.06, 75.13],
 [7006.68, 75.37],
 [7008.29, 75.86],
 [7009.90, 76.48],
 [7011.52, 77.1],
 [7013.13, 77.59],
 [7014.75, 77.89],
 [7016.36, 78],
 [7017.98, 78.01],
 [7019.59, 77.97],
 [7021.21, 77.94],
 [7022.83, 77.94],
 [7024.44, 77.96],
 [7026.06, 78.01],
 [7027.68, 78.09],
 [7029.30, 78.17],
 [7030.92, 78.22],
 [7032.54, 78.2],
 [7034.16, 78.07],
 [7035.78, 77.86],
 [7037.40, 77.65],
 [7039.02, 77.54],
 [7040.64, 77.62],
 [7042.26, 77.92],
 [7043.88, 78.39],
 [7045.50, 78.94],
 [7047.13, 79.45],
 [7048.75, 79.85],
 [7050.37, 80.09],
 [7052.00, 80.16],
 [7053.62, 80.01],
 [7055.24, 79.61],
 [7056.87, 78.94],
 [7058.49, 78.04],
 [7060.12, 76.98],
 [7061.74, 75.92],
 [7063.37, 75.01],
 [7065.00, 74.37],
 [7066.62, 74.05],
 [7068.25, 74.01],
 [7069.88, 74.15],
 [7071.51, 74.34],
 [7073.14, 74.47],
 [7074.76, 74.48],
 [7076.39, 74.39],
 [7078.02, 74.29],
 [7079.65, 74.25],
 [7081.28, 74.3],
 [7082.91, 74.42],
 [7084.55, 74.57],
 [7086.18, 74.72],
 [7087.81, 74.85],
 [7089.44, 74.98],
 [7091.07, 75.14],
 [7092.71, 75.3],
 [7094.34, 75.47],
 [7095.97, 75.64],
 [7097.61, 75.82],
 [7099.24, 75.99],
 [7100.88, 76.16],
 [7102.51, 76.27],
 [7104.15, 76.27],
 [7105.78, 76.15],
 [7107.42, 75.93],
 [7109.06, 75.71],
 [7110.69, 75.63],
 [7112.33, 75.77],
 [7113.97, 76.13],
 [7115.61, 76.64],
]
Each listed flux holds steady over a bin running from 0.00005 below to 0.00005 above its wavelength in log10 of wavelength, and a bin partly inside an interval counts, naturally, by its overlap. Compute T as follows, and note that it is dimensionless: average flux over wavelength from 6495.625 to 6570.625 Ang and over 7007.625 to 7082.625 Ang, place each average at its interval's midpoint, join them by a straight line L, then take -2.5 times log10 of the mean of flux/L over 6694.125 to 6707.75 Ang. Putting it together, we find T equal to 0.21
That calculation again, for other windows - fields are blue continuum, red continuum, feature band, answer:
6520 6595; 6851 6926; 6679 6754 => 0.10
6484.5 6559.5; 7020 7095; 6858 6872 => -0.08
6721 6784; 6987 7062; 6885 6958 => -0.07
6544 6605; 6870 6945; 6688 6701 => 0.25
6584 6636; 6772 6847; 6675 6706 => 0.15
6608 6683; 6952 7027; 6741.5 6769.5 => 0.01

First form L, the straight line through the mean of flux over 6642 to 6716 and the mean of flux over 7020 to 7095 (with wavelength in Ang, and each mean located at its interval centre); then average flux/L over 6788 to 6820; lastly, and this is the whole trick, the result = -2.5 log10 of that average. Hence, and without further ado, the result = -0.07 mag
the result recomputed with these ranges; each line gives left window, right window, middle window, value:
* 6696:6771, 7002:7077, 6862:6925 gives -0.101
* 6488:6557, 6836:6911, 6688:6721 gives 0.158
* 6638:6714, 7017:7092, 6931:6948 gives -0.071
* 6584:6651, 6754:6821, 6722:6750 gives 0.032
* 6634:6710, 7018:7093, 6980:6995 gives -0.068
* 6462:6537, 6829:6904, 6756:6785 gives 0.027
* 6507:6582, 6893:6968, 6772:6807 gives 0.014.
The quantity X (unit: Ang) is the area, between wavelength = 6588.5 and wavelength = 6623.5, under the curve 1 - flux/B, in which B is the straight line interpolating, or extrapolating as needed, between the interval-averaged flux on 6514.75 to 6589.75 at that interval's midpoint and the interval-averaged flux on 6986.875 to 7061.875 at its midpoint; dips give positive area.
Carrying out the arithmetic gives -0.8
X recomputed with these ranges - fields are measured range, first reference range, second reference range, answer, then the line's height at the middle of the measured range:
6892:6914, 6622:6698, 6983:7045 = -1.8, 78.7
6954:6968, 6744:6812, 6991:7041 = -0.5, 78.5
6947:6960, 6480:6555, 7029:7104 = -0.7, 77.5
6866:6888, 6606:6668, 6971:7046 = -1.2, 80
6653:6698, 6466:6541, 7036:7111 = 1.5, 79.4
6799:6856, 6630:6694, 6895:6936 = 1.6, 83.2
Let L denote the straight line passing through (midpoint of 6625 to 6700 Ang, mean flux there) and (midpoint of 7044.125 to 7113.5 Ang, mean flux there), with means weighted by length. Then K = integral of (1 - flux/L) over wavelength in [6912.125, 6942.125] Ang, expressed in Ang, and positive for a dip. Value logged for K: -2.8 Ang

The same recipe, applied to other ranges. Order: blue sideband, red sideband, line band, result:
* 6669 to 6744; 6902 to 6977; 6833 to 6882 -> -1.4 Ang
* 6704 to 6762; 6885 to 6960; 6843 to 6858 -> 0.3 Ang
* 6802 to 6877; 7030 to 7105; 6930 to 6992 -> -2.0 Ang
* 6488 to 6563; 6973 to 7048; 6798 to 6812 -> -0.4 Ang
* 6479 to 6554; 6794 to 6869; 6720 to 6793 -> 1.0 Ang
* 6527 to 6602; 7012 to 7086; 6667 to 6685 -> 0.2 Ang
